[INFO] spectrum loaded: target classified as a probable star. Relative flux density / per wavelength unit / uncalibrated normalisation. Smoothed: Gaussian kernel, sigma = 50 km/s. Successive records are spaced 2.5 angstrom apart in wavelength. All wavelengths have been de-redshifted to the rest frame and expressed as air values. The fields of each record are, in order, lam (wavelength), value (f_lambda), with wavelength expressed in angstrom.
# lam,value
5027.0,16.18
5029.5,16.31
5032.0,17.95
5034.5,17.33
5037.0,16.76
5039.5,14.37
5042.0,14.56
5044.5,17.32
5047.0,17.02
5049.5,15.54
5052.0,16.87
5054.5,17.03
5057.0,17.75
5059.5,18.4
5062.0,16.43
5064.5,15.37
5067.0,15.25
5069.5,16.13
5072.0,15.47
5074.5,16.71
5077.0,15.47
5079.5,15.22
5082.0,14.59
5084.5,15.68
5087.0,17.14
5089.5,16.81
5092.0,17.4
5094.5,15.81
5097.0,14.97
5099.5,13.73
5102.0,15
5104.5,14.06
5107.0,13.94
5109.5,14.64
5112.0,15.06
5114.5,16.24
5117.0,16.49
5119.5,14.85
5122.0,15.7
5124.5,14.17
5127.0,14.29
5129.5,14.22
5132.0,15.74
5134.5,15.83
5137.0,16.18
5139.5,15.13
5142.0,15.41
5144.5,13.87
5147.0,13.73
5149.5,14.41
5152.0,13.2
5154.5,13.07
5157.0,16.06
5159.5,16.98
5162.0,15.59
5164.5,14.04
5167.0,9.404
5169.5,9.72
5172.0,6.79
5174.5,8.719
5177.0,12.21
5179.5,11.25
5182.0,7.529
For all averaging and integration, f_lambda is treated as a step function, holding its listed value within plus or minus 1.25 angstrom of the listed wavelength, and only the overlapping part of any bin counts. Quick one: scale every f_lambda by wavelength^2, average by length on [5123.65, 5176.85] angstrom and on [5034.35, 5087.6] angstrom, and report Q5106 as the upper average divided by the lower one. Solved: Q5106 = 0.9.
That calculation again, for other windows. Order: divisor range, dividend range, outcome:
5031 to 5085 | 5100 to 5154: 0.94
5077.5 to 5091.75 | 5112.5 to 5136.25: 0.97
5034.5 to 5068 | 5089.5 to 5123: 0.95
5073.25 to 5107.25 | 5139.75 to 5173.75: 0.88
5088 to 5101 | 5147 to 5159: 0.93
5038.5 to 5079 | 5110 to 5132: 0.96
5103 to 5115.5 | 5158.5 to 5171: 0.90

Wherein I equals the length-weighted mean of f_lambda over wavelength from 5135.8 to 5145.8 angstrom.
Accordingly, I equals 15.1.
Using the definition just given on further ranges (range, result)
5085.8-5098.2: 16.4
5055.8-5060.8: 18.1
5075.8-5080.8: 15.3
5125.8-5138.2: 15.3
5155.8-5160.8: 16.5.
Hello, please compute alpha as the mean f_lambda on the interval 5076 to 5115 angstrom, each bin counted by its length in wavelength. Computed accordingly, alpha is 15.3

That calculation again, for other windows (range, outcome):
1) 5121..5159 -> 14.8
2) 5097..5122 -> 14.9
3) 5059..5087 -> 15.9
